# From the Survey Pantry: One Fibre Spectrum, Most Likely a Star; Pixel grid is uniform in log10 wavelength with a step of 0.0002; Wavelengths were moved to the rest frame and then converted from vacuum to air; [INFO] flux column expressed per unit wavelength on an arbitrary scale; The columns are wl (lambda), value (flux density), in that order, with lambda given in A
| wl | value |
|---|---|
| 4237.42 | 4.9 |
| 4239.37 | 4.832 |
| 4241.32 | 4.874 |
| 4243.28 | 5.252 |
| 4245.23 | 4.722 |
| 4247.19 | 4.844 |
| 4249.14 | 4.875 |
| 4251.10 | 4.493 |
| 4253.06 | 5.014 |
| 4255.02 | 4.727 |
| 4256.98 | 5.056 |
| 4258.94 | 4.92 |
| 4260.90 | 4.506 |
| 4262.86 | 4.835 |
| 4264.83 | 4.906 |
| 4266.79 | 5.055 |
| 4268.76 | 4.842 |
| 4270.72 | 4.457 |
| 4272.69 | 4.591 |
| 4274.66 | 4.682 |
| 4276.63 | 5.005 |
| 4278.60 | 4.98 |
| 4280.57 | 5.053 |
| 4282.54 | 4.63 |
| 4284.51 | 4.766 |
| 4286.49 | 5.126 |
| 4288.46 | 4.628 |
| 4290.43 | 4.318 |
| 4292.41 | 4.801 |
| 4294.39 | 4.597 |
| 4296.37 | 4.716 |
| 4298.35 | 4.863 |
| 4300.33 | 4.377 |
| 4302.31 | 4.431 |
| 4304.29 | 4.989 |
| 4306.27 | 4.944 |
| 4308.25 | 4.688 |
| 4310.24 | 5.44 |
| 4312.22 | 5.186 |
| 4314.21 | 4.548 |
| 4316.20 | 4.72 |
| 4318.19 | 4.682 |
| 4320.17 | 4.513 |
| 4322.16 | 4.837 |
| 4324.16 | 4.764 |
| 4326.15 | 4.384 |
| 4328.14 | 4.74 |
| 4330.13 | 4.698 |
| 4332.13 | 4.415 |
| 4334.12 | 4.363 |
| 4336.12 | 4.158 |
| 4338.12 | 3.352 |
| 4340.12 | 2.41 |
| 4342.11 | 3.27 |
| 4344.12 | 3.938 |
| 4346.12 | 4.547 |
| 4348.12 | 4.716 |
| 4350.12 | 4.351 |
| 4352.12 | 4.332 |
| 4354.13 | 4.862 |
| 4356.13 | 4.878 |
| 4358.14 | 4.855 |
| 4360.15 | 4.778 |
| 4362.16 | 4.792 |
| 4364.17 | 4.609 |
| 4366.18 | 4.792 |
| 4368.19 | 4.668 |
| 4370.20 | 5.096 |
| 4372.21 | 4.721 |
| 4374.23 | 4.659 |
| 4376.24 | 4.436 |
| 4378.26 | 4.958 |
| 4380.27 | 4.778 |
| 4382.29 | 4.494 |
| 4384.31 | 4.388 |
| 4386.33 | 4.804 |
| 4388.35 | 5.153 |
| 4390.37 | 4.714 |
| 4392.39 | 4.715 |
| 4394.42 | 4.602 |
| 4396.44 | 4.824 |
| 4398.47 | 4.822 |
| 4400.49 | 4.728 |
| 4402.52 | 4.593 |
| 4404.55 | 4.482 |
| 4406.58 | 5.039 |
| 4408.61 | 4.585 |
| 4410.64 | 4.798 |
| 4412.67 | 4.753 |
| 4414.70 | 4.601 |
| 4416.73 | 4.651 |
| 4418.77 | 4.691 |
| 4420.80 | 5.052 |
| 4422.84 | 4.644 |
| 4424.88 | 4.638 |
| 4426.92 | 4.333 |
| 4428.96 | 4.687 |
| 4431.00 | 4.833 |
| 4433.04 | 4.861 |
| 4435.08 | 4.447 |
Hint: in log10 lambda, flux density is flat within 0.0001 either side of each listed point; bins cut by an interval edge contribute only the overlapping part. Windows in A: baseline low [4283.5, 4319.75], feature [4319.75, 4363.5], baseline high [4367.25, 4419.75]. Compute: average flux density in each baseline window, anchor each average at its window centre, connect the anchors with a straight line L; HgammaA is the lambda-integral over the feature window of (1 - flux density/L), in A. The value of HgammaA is 3.5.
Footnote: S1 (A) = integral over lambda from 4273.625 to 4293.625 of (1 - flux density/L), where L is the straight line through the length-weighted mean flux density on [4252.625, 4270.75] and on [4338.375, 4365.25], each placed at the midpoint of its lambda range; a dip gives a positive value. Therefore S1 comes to -0.34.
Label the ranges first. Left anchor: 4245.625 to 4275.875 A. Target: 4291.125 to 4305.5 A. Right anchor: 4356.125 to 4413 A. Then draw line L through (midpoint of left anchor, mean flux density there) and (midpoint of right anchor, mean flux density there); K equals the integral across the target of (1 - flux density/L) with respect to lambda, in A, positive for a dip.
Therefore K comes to 0.3 A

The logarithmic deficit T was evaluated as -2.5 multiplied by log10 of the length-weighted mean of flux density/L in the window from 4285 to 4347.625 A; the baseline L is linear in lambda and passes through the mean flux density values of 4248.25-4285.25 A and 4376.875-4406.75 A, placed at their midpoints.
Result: 0.06 mag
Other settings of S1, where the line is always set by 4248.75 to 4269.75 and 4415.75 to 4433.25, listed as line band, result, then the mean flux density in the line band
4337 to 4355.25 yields 2.99 A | 3.98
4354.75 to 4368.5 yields -0.06 A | 4.77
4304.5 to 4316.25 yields -0.36 A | 4.94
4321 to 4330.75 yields 0.21 A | 4.68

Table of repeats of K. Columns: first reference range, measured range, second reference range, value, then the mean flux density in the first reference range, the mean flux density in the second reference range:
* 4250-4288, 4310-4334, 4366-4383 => 0.4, 4.82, 4.74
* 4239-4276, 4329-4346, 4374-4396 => 3.1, 4.82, 4.71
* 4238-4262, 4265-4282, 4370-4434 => 0.0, 4.84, 4.72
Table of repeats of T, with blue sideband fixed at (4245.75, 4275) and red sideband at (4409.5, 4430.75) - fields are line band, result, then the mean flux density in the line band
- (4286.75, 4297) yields 0.03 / 4.65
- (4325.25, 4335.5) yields 0.06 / 4.51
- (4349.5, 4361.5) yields 0.01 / 4.69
